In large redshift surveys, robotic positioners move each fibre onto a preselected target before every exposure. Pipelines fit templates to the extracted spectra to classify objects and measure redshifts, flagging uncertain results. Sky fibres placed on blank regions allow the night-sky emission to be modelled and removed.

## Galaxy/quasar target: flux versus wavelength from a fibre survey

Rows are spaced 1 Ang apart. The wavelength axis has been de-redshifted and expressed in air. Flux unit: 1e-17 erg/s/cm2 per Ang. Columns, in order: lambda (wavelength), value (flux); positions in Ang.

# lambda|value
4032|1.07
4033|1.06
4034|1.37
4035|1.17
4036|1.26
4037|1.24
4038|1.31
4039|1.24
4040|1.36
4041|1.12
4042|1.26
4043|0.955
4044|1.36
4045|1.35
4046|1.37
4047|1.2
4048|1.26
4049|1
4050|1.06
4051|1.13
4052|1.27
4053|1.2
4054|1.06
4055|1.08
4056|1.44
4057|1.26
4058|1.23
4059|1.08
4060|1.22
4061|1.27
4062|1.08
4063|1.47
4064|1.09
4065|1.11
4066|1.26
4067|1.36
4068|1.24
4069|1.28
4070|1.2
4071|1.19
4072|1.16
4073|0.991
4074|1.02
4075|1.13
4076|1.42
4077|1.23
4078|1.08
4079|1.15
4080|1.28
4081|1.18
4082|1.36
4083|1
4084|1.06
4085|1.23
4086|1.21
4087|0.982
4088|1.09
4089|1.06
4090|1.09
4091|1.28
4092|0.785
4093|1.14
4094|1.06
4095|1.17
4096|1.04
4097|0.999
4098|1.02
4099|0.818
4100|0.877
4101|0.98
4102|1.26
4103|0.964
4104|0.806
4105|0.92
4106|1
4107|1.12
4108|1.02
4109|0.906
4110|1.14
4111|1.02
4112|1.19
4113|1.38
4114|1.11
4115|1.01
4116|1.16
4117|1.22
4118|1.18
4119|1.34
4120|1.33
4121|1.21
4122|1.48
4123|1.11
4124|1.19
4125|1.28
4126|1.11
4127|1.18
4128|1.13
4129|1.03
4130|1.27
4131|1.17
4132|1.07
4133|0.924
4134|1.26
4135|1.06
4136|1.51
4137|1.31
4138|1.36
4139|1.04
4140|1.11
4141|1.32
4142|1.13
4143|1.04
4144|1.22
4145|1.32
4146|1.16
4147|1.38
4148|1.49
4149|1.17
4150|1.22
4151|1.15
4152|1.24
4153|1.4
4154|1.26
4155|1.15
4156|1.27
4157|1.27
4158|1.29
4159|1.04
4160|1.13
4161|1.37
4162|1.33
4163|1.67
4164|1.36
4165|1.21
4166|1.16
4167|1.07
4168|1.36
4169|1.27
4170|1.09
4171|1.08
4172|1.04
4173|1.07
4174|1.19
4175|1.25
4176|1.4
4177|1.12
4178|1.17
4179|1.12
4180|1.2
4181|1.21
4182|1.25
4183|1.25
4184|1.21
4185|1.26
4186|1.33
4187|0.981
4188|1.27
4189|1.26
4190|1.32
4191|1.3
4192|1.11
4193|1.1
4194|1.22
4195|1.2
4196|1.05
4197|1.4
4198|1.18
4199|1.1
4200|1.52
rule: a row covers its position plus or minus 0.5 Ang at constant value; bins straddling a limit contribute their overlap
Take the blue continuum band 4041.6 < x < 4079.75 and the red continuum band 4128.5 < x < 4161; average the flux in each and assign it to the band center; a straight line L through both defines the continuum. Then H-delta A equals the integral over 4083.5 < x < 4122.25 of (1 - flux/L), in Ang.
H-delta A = 3.69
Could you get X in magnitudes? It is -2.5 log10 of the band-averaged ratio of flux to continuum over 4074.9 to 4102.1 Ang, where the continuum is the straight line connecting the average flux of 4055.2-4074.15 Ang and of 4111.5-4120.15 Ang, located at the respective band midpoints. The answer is 0.10 mag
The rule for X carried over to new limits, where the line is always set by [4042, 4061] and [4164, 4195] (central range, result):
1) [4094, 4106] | 0.21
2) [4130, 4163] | -0.03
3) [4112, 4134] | 0.01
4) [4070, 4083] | 0.02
